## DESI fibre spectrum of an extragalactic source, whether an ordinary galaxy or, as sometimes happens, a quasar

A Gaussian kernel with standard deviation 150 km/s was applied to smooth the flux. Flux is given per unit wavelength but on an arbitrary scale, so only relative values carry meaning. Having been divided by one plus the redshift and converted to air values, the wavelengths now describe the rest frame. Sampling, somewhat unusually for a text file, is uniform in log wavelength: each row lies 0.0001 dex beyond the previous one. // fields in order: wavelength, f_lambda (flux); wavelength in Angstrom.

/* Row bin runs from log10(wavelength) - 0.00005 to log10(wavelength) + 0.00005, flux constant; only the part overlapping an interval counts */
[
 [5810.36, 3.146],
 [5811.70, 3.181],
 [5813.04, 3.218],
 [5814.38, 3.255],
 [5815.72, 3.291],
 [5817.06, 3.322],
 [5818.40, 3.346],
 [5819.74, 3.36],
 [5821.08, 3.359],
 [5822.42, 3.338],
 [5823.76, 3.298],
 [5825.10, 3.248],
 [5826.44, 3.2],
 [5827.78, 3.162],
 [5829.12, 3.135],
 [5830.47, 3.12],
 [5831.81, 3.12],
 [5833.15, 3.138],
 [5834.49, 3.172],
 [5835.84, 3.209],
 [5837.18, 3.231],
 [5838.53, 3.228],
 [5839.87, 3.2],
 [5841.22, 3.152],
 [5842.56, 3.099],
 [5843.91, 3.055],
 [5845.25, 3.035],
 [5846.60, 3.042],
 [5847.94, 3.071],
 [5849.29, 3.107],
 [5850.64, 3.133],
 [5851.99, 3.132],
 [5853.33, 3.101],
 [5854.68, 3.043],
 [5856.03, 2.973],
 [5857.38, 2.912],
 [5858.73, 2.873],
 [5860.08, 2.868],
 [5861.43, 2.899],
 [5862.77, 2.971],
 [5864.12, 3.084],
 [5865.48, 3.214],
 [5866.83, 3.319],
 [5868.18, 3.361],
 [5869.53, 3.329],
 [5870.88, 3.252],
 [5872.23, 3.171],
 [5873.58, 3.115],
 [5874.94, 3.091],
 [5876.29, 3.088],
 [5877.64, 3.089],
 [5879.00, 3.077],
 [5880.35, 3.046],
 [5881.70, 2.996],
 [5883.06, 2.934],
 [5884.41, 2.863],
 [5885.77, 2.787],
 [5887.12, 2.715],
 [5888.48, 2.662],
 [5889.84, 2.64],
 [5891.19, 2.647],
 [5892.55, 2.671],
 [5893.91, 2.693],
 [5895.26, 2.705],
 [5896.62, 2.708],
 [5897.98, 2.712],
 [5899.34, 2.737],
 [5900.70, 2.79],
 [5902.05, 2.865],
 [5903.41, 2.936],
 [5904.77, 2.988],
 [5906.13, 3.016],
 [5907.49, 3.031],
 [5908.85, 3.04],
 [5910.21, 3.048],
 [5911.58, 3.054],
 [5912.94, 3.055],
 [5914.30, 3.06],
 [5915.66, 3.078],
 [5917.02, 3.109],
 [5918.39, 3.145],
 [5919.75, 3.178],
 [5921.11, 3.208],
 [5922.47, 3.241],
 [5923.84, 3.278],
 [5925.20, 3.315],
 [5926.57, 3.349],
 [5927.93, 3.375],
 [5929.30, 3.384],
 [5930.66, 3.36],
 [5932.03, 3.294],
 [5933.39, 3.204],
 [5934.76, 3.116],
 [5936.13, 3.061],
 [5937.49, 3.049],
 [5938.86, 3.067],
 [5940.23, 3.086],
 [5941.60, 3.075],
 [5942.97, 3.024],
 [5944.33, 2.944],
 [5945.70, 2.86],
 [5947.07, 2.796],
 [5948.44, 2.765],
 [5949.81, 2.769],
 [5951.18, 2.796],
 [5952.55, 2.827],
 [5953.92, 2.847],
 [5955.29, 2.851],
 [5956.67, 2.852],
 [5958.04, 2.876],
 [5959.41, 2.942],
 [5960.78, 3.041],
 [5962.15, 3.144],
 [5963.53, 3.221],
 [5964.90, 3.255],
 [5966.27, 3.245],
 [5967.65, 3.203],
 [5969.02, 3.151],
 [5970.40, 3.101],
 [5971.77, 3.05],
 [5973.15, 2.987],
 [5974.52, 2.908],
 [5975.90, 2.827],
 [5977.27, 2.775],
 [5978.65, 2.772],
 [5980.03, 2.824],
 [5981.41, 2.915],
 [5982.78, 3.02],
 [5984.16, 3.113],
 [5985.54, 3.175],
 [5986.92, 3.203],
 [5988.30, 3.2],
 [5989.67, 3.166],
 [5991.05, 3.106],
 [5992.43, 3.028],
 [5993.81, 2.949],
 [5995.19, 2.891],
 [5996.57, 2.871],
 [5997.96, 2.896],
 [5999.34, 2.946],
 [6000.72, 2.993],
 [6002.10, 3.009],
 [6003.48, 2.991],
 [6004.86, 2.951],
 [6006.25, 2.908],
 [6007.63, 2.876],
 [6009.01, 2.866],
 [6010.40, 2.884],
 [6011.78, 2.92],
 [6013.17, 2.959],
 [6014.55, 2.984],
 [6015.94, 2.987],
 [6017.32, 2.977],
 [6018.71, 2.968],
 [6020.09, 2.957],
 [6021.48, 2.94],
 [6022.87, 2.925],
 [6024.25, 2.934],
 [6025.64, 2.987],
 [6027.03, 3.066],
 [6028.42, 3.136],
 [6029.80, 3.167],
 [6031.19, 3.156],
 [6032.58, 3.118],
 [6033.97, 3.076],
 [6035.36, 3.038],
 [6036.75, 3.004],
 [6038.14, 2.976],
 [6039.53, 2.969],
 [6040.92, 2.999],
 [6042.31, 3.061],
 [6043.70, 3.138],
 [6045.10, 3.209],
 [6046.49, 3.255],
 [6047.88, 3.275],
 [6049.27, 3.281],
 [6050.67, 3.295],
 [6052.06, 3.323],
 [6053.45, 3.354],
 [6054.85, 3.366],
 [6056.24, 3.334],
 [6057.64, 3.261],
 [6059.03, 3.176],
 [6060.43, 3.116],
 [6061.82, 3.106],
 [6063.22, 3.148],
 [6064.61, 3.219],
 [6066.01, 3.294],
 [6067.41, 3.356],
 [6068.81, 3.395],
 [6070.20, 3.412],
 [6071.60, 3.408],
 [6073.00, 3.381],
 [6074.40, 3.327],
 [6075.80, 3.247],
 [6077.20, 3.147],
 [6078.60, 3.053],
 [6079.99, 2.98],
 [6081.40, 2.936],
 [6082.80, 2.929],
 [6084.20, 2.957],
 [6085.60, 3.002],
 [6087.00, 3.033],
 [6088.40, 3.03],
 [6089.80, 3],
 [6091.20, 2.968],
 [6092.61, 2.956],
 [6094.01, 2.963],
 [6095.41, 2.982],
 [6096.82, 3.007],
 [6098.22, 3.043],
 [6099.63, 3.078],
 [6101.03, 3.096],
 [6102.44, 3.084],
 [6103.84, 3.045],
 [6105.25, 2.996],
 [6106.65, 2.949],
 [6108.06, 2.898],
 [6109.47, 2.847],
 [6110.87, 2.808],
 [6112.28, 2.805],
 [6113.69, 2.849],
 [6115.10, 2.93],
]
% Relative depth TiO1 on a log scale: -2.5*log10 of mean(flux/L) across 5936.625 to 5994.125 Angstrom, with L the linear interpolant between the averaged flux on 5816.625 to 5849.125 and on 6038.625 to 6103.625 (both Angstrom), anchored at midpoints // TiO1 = 0.061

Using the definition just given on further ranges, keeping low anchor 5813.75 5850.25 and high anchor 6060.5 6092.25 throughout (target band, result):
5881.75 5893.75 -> 0.160 mag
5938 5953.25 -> 0.094 mag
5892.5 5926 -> 0.066 mag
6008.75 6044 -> 0.053 mag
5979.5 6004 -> 0.051 mag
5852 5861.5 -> 0.078 mag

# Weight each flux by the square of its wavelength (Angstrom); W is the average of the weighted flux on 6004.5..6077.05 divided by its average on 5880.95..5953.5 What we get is 1.09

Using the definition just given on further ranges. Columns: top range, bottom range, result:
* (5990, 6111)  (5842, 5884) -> 1.06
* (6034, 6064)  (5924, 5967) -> 1.07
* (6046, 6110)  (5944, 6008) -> 1.09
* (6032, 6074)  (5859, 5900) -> 1.16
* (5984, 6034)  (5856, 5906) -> 1.07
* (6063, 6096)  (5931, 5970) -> 1.08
